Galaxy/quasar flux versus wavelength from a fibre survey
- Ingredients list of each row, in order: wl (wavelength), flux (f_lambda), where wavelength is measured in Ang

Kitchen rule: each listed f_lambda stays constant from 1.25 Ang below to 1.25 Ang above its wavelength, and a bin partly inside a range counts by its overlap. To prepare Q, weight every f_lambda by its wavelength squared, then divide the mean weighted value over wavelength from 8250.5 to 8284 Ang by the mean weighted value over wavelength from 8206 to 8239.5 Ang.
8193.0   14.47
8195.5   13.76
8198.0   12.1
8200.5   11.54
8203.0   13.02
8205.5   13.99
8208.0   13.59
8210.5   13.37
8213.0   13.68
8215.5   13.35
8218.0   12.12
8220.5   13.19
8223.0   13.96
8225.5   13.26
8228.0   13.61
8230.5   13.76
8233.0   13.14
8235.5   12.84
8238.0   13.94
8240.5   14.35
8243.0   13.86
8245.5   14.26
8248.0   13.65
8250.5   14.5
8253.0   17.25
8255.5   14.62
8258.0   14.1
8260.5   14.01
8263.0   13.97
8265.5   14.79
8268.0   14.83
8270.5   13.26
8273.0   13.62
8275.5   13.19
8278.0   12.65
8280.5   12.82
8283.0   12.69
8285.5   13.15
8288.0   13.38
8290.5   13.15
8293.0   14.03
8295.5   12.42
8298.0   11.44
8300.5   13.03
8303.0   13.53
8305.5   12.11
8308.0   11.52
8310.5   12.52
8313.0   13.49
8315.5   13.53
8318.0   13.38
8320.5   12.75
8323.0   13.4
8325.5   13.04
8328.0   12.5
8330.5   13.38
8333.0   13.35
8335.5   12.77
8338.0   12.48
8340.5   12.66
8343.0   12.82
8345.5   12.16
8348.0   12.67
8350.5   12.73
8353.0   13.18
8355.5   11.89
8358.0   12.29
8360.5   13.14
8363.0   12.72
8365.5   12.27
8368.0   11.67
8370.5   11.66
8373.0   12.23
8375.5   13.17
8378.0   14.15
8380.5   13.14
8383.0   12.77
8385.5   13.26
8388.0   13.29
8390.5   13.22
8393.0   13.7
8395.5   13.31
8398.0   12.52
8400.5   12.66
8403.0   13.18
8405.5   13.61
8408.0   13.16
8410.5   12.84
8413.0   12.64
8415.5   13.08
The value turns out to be 1.06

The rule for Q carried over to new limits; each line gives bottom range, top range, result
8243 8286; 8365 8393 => 0.95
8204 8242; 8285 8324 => 0.98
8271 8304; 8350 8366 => 0.99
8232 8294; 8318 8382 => 0.94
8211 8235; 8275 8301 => 0.98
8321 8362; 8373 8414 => 1.04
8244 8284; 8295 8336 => 0.93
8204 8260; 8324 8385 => 0.95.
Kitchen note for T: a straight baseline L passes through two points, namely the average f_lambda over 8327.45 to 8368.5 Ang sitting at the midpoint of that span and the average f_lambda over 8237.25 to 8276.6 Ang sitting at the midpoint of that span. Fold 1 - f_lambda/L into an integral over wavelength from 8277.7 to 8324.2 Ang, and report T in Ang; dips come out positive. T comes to 2.0 Ang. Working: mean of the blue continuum 14.3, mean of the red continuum 12.6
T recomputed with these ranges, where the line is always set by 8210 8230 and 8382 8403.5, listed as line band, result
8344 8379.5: 1.5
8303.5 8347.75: 1.2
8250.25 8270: -2.1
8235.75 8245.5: -0.5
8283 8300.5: 0.4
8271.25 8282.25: 0.2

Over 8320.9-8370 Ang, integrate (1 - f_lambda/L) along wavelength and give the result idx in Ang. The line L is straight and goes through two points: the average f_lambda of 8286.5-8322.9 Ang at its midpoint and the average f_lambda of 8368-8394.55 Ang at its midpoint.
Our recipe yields 1.0 Ang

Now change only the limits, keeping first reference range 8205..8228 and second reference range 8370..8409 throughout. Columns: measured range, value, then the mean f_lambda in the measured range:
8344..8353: 0.4 Ang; 12.6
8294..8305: 0.5 Ang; 12.6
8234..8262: -2.0 Ang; 14.3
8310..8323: 0.0 Ang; 13.2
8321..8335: 0.1 Ang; 13.1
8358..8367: 0.4 Ang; 12.6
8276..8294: 0.2 Ang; 13.1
